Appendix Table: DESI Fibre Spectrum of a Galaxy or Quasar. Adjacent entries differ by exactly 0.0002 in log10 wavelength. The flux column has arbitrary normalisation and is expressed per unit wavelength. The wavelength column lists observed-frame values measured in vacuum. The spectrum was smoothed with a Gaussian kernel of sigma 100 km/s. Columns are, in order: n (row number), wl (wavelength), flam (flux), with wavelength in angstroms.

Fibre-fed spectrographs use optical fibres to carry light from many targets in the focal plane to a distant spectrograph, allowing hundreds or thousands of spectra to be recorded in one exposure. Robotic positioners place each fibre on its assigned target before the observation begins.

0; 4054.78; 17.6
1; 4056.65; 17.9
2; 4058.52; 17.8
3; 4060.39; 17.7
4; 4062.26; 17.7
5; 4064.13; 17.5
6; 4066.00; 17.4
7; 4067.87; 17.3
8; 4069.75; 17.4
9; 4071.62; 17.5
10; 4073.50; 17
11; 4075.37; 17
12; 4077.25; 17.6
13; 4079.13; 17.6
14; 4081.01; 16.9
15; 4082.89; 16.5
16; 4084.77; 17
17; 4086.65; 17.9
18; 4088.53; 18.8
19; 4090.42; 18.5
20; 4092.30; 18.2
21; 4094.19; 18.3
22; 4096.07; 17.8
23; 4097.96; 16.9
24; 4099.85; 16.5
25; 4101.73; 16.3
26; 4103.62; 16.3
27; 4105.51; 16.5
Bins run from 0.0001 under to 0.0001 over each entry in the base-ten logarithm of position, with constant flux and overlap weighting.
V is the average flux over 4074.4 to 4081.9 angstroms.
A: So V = 17.3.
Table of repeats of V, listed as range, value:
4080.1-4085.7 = 16.8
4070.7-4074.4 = 17.2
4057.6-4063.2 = 17.7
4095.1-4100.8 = 17.1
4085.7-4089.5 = 18.3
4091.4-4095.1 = 18.2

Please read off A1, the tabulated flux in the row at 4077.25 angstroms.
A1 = 17.6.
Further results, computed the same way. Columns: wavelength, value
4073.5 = 17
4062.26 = 17.7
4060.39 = 17.7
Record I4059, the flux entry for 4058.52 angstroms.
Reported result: 17.8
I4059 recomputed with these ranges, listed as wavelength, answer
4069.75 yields 17.4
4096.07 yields 17.8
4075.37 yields 17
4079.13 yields 17.6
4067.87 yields 17.3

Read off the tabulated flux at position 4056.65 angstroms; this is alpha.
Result 17.9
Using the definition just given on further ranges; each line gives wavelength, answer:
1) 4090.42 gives 18.5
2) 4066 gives 17.4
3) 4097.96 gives 16.9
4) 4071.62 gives 17.5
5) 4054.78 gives 17.6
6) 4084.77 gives 17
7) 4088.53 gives 18.8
